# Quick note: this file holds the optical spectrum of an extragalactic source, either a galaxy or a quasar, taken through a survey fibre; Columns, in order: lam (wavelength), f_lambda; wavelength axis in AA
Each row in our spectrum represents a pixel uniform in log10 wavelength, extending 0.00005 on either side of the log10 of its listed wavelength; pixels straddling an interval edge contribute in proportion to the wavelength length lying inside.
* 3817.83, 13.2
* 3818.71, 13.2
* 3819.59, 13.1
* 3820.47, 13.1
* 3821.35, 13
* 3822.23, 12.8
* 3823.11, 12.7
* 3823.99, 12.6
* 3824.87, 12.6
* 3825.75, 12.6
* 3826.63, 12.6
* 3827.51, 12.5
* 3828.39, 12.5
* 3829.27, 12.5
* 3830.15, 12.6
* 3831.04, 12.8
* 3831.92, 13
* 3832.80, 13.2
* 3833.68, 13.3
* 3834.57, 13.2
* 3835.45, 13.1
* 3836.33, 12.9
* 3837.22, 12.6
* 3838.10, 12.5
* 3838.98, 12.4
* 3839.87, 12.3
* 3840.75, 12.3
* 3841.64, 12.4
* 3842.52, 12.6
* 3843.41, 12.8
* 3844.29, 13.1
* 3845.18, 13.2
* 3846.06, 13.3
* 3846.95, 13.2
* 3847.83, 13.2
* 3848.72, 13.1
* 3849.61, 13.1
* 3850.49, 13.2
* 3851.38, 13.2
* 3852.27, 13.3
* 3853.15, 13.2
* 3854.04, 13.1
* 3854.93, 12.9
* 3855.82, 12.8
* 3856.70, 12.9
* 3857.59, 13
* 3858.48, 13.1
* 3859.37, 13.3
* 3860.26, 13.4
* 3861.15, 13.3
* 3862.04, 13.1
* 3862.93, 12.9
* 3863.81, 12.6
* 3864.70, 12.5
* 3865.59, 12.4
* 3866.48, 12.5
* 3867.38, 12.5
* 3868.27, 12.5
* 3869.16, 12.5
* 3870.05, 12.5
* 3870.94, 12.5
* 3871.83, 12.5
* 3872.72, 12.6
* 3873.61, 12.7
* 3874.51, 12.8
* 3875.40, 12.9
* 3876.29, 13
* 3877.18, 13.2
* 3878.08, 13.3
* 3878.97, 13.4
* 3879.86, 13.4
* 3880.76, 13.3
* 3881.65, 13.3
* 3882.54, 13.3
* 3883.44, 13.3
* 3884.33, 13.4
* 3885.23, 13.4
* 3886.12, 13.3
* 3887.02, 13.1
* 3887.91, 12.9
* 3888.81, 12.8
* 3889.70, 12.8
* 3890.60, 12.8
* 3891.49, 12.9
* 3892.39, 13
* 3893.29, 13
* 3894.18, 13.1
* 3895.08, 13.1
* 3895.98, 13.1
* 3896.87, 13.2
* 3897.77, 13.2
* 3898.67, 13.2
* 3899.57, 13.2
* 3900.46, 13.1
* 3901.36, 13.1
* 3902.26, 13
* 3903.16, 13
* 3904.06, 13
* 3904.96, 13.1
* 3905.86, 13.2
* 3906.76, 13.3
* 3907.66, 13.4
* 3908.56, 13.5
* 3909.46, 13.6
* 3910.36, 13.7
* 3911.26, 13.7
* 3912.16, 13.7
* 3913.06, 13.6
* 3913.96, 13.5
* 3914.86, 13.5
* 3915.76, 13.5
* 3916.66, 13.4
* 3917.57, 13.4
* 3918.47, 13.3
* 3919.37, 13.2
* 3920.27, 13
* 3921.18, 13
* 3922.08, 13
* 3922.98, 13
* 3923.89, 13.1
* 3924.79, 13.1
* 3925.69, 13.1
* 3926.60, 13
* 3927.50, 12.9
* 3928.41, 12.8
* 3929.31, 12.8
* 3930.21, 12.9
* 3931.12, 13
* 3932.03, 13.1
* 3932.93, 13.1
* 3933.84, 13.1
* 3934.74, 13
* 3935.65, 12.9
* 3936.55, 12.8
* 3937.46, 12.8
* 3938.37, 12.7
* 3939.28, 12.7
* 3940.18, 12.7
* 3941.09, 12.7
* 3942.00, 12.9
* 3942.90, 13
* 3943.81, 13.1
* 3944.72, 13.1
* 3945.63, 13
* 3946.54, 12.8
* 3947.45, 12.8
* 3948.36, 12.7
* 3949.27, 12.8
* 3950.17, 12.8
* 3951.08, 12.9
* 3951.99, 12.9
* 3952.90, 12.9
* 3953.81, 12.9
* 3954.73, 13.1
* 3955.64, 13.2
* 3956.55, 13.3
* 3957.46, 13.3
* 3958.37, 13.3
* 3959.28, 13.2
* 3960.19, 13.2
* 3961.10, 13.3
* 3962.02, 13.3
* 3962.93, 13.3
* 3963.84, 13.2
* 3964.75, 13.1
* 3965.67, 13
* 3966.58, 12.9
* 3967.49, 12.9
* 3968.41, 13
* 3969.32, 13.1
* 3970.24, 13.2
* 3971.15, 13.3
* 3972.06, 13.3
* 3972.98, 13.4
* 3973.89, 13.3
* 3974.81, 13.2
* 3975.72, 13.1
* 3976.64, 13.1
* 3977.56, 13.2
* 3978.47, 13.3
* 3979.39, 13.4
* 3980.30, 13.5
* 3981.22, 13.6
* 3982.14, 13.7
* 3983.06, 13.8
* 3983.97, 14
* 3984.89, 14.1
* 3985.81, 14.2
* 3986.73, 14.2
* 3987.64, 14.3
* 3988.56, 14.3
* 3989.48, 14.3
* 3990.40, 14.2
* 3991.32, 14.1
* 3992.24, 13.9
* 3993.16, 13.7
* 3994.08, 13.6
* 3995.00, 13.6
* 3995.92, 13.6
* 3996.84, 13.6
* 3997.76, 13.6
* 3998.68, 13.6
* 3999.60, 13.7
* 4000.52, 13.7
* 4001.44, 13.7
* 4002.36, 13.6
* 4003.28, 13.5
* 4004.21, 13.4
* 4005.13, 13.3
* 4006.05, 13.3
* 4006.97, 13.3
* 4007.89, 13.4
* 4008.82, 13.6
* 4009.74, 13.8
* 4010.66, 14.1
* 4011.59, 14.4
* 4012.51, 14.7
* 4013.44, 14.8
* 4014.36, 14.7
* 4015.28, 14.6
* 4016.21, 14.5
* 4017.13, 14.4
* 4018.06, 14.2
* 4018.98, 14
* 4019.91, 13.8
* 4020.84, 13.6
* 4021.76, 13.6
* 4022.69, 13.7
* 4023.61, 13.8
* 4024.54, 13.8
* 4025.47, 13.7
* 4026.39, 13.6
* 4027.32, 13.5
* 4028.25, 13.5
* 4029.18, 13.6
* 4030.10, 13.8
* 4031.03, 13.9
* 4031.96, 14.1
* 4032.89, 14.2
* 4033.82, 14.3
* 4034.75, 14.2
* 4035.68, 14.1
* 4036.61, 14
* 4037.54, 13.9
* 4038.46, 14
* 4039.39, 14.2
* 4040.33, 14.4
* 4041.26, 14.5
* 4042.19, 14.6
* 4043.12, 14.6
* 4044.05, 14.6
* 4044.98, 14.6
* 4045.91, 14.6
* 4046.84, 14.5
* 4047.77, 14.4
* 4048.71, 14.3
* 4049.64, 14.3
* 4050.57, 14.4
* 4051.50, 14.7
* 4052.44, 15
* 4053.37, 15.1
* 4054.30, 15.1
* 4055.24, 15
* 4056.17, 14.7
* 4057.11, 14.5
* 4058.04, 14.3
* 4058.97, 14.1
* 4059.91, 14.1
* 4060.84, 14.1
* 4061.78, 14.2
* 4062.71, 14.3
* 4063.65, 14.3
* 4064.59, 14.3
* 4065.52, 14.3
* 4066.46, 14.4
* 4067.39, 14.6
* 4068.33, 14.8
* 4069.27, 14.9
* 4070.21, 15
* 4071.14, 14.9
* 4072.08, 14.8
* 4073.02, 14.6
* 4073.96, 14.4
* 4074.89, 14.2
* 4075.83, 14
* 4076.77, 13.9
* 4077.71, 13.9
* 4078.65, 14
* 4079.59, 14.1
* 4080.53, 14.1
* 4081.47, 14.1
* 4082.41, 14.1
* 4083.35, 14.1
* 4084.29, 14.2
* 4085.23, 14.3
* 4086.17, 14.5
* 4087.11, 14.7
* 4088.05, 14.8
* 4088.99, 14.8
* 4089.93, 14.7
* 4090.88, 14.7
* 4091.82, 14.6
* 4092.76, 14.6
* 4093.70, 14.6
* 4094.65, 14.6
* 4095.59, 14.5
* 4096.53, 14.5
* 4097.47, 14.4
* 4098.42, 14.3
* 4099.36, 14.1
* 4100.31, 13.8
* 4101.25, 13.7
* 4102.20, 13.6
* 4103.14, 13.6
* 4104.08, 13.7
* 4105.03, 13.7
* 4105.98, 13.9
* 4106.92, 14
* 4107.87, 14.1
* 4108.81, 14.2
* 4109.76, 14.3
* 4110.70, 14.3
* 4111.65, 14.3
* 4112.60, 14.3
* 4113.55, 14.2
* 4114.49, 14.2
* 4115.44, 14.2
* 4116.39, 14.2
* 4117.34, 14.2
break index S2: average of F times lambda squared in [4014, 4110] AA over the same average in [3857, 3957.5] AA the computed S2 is 1.18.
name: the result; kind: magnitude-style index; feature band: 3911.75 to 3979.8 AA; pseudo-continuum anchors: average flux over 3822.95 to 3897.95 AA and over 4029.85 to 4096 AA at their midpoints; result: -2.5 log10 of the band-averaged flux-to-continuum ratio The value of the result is 0.04 mag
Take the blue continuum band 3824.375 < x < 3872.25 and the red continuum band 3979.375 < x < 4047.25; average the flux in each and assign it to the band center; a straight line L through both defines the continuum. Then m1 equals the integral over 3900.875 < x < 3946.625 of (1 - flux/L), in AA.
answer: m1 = 0.80 AA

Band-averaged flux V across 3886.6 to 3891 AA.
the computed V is 12.9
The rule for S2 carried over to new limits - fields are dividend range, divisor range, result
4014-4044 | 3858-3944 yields 1.15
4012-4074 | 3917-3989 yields 1.14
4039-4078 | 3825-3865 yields 1.25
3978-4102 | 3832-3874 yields 1.21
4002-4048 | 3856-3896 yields 1.17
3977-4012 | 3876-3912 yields 1.10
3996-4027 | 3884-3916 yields 1.11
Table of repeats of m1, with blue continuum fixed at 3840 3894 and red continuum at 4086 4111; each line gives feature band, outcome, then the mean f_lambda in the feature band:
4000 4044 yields -0.4 AA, 14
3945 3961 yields 0.5 AA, 13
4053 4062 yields -0.3 AA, 14.5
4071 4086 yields -0.1 AA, 14.2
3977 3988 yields -0.1 AA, 13.8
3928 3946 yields 0.6 AA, 12.9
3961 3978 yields 0.5 AA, 13.2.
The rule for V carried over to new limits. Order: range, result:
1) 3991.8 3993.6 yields 13.8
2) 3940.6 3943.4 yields 12.9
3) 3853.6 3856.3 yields 12.9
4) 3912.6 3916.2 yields 13.5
